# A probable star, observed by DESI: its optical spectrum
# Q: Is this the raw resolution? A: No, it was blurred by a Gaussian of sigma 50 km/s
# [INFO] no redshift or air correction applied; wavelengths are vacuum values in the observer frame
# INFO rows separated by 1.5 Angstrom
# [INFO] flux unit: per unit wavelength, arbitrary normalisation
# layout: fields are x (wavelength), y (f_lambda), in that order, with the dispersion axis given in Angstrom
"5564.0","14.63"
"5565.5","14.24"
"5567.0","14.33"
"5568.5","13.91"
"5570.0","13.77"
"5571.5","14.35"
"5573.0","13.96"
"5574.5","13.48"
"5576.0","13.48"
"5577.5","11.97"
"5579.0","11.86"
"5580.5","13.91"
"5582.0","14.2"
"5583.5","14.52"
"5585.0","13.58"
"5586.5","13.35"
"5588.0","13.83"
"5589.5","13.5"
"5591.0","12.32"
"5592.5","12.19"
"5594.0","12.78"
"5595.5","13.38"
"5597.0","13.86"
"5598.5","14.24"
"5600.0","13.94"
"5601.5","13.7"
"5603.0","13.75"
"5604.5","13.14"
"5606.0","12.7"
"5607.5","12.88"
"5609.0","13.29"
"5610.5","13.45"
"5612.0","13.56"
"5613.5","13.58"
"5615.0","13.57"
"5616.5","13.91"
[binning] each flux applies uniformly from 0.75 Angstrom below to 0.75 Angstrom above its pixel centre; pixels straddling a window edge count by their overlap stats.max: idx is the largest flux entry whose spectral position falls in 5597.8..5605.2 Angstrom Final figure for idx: 14.24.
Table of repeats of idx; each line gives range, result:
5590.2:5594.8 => 12.78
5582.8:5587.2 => 14.52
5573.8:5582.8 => 14.2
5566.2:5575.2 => 14.35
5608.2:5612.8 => 13.56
